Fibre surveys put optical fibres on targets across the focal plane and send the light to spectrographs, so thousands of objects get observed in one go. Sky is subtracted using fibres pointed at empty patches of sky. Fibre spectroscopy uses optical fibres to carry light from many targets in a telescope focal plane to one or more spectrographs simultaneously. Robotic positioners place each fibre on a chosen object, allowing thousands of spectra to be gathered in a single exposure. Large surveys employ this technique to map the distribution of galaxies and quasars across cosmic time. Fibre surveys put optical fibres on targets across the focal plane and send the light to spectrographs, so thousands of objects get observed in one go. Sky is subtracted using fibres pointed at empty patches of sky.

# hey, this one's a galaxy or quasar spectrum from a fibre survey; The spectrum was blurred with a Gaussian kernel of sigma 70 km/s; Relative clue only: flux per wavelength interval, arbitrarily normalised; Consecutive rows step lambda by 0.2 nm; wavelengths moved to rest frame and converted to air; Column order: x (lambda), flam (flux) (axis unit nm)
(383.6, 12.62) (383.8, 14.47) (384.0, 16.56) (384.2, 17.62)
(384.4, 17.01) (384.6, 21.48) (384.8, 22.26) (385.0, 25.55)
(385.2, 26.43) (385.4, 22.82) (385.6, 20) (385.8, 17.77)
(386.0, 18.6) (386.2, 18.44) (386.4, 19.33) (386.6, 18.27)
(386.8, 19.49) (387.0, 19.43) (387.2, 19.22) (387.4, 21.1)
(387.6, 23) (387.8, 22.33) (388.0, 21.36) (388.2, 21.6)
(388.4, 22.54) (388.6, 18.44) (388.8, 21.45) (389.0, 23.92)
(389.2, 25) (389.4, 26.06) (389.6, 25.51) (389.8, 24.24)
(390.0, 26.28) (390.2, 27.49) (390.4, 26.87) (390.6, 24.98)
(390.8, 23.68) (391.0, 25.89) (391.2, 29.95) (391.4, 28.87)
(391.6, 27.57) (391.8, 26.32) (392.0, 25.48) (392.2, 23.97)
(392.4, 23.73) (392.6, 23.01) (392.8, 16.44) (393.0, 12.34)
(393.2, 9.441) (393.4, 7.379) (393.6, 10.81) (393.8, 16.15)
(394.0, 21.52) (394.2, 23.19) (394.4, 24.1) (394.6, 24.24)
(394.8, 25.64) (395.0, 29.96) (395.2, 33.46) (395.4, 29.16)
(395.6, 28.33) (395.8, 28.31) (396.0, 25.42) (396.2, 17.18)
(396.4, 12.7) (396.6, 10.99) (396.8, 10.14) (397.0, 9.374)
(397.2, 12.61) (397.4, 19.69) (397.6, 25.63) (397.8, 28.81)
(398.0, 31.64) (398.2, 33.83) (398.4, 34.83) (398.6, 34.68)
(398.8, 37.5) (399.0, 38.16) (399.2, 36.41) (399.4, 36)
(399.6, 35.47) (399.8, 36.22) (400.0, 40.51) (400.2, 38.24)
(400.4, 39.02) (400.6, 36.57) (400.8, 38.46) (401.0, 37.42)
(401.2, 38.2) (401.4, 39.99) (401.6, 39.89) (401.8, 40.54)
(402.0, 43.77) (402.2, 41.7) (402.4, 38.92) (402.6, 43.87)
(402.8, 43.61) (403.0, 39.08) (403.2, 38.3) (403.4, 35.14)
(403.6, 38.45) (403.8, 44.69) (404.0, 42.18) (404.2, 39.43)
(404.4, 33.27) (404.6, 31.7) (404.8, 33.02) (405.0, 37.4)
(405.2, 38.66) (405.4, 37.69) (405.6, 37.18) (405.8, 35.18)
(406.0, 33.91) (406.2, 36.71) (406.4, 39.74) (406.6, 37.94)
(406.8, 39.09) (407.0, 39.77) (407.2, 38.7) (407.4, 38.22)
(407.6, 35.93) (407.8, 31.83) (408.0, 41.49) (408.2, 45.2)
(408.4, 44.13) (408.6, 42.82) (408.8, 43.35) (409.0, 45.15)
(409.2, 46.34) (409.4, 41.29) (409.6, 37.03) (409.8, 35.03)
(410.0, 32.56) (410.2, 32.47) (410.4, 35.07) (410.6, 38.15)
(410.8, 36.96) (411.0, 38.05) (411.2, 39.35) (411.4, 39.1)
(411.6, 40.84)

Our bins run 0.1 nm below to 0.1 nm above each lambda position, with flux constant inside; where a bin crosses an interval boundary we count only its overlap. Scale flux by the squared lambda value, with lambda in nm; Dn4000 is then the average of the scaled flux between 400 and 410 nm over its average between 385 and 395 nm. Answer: 1.91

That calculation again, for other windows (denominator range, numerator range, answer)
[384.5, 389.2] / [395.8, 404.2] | 1.69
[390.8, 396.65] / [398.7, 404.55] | 1.82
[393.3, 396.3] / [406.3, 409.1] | 1.87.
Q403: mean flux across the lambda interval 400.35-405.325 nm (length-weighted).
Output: 38.9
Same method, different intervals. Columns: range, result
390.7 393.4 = 22.3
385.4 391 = 22.2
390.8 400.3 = 25.1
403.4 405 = 37.4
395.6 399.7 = 26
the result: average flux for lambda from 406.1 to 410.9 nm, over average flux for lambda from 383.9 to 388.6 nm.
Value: 1.9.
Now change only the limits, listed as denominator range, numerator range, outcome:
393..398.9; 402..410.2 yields 1.73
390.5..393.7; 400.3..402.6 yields 1.87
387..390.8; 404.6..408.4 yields 1.62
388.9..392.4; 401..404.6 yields 1.53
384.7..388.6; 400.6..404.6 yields 1.89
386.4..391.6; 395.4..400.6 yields 1.20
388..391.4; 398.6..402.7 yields 1.57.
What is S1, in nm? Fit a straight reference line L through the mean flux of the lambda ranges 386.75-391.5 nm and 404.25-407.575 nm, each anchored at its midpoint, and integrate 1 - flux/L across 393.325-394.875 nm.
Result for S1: 0.48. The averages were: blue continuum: 23.7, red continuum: 36.8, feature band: 19.2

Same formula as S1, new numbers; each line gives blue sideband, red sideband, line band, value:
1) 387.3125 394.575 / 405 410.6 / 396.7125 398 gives 0.44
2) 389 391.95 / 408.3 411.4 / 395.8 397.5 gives 0.83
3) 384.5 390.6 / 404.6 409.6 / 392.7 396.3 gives 0.90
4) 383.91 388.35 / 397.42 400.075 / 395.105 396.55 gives 0.30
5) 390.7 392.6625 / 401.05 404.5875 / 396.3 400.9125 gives 0.73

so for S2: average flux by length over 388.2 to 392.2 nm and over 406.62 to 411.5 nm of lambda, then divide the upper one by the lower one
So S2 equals 1.6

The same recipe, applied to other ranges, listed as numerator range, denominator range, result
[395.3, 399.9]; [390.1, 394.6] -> 1.22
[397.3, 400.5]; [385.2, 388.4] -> 1.67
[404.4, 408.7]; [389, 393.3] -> 1.58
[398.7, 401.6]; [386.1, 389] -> 1.84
